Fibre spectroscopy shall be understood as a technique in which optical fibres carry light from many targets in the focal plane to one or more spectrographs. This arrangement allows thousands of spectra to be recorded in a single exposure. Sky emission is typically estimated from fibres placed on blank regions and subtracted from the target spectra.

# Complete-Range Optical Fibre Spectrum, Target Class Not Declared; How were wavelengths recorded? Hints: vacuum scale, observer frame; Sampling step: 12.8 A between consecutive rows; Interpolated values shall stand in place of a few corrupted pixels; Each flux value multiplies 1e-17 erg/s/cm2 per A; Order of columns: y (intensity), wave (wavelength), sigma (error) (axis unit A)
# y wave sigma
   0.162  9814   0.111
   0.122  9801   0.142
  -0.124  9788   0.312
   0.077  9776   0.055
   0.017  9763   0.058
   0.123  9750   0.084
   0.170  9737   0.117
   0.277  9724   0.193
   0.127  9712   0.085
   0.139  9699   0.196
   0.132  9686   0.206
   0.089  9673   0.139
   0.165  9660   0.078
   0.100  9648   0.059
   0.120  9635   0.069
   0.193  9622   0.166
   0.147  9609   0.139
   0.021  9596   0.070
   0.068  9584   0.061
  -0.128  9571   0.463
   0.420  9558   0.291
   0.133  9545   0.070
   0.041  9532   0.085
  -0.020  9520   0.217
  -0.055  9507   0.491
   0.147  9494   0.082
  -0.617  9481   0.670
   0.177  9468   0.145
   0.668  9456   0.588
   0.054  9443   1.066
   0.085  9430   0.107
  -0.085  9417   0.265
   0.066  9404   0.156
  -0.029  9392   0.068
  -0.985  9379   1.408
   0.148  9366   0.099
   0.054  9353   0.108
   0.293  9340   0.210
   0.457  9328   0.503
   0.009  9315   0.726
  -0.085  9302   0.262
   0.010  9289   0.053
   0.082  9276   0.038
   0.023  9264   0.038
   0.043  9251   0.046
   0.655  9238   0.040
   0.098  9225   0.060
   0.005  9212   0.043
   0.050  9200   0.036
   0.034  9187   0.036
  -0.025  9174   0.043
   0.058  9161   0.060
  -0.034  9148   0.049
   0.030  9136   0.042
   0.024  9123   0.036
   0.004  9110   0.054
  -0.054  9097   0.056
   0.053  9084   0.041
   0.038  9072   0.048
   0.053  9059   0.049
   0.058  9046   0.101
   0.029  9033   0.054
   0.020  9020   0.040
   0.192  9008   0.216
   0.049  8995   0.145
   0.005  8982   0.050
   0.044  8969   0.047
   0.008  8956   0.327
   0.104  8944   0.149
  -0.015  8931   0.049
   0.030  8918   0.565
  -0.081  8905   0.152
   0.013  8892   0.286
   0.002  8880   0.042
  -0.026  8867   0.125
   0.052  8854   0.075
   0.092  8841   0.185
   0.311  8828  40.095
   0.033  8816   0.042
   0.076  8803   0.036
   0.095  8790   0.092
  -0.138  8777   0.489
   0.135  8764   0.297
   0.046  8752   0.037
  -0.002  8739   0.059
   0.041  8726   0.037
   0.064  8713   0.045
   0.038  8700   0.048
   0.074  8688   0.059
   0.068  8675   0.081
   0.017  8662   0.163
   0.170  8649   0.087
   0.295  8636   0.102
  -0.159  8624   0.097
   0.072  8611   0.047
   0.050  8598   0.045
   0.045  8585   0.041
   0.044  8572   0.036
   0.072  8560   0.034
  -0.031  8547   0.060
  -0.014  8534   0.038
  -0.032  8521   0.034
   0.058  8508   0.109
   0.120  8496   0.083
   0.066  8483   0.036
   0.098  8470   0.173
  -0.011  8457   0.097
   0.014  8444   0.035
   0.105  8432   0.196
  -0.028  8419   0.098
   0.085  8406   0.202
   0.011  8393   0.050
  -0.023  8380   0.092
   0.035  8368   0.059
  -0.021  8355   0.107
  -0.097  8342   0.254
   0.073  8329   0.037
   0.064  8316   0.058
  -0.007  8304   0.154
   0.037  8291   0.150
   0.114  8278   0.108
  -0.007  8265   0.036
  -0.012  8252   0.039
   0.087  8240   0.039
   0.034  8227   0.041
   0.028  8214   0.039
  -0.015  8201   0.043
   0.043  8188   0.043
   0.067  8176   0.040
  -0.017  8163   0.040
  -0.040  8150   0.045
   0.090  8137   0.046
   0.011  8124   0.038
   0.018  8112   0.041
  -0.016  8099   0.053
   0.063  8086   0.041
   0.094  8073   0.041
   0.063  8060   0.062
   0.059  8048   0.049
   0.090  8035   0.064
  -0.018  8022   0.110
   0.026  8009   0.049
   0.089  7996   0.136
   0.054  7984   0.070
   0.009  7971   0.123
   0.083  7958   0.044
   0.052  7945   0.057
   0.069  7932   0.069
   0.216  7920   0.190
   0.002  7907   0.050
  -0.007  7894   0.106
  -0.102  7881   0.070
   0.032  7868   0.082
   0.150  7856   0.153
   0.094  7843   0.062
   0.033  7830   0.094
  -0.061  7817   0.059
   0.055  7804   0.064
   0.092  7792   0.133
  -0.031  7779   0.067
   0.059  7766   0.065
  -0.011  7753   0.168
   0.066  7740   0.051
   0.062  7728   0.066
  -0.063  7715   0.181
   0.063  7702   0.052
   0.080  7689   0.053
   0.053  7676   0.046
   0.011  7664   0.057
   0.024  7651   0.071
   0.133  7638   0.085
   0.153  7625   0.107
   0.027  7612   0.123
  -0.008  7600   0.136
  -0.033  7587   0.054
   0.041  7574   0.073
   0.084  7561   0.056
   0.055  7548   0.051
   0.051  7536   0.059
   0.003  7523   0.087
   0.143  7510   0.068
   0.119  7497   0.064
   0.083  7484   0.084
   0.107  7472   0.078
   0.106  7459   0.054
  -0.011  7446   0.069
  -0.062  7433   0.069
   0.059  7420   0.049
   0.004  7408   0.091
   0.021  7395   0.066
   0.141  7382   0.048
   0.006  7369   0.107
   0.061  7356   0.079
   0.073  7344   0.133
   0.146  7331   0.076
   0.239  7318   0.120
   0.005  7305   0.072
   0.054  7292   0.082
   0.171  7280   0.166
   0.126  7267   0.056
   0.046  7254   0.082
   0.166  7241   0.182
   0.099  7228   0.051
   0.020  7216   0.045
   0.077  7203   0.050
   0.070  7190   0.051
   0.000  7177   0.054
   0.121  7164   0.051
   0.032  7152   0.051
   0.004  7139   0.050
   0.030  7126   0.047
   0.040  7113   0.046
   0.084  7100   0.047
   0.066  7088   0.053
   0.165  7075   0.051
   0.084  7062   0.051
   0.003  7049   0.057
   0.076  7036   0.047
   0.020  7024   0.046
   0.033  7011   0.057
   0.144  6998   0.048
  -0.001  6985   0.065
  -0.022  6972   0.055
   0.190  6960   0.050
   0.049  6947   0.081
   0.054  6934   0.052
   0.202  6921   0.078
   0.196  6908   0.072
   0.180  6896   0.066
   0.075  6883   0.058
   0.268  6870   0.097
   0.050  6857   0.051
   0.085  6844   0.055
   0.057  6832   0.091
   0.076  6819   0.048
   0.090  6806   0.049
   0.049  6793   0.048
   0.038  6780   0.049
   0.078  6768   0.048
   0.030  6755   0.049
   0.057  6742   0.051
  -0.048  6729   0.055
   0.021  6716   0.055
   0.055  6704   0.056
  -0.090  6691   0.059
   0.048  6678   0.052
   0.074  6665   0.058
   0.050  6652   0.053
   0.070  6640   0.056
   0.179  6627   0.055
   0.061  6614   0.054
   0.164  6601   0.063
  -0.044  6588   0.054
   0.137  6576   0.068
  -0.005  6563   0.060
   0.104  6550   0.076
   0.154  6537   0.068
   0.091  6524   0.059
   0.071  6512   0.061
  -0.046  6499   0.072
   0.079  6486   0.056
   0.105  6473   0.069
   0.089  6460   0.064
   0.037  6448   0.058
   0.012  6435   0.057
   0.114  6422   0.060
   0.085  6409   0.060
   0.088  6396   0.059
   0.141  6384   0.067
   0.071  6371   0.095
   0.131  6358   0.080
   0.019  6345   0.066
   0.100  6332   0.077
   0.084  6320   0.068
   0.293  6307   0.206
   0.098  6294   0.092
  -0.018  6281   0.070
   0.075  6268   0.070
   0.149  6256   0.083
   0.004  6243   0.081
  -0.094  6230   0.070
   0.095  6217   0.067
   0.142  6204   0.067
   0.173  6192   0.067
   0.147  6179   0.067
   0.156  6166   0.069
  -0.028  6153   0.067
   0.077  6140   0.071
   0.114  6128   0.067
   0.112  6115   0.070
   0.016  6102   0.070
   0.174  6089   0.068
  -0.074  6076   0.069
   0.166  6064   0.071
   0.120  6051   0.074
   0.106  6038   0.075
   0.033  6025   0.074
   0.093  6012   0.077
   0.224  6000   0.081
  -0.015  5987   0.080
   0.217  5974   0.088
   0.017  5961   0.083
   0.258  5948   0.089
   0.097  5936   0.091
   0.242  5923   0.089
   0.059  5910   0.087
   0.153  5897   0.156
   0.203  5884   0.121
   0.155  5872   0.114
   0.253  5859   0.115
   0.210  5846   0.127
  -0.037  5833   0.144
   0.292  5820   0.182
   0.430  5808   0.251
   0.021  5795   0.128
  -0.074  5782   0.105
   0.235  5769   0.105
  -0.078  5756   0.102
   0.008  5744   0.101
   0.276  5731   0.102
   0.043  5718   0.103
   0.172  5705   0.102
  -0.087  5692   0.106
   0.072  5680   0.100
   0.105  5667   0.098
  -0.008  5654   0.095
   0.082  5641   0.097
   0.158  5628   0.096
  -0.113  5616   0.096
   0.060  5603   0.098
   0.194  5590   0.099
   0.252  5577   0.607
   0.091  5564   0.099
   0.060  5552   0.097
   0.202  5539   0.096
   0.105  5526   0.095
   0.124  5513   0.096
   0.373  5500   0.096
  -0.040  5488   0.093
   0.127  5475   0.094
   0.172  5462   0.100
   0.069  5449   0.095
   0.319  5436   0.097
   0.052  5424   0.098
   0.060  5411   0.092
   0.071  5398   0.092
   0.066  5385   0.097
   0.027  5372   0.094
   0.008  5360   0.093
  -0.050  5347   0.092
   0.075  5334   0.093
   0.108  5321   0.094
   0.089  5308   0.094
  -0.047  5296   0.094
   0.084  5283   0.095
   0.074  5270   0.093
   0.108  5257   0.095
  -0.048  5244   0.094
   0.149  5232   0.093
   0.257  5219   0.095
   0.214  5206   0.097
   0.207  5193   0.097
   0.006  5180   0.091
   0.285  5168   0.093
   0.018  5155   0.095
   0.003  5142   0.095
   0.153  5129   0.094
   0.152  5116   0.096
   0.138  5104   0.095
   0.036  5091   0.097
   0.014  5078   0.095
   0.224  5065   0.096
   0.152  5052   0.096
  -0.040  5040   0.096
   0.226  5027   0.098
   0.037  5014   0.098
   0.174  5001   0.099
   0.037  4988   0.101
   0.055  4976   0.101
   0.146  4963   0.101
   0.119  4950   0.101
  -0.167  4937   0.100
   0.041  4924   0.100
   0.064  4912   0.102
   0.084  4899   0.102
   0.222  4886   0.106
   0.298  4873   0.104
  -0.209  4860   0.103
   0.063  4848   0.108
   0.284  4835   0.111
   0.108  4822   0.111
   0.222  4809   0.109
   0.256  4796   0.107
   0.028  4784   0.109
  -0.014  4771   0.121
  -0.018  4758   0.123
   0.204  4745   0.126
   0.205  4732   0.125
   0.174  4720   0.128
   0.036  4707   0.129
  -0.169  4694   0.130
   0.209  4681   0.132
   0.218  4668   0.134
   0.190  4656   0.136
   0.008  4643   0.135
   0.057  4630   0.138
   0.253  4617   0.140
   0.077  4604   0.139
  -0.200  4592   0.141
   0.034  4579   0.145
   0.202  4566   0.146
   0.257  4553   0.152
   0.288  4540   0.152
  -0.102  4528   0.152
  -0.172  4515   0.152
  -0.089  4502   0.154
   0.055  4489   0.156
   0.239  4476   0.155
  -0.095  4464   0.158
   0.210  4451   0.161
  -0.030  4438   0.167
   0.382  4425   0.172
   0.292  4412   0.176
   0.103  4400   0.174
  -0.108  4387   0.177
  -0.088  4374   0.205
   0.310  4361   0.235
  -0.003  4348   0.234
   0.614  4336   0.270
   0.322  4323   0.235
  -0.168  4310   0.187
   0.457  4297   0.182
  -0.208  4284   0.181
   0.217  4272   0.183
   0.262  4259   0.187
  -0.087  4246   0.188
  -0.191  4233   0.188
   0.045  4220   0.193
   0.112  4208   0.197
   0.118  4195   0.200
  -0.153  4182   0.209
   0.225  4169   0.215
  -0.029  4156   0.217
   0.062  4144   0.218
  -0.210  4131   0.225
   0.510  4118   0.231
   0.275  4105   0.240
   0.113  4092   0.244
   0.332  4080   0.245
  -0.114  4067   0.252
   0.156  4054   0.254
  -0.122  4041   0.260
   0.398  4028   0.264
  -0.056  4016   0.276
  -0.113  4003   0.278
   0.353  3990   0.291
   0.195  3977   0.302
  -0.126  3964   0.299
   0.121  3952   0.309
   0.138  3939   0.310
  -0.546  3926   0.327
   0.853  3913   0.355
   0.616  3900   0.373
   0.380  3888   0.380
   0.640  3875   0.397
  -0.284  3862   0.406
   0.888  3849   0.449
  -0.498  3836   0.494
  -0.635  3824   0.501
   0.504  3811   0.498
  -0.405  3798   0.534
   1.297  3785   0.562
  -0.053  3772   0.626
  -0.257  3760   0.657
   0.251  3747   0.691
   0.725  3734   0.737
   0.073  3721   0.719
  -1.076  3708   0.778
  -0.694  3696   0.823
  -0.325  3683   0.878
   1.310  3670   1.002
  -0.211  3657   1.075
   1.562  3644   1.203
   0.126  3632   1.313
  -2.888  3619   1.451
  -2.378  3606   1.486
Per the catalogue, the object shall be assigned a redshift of 1.477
